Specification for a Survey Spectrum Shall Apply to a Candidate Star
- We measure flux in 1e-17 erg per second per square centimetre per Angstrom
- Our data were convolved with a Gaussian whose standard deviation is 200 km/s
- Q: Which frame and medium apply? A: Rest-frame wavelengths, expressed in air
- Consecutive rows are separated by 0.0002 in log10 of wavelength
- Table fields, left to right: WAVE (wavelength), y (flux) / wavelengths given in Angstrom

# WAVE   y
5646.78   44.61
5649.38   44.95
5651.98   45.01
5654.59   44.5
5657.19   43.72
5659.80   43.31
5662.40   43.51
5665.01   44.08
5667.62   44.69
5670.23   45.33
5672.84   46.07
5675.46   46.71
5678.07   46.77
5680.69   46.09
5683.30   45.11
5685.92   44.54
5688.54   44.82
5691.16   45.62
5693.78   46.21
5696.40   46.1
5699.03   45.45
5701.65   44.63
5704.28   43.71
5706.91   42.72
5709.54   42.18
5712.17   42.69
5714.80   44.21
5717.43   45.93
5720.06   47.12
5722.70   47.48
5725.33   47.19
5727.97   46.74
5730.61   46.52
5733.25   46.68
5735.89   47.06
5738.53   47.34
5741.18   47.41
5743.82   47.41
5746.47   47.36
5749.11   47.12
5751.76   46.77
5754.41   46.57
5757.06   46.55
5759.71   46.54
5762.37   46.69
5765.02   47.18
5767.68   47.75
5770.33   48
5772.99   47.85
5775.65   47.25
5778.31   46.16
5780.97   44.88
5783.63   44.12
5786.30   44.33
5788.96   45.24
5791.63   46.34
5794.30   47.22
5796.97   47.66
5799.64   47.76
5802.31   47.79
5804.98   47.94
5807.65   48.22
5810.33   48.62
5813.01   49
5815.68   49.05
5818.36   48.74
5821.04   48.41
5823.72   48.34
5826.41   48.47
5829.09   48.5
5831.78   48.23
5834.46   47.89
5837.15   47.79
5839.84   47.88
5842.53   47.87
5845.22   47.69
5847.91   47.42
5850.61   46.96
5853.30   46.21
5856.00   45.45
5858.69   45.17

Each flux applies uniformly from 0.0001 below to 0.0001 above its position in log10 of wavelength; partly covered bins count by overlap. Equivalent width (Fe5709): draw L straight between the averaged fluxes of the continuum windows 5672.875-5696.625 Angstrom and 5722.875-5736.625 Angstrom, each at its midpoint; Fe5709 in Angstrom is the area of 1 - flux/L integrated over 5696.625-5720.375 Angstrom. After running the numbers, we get 1.1 Angstrom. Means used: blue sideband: 45.8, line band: 44.3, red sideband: 46.9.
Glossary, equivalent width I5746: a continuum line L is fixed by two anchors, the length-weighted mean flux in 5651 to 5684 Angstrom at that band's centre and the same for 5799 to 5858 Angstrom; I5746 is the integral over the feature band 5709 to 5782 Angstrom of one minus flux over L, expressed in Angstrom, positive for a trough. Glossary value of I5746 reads -0.3 Angstrom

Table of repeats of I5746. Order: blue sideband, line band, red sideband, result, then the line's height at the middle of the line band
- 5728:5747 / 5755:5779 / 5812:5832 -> 0.24 Angstrom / 47.6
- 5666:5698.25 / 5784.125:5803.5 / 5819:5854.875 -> 0.29 Angstrom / 47.2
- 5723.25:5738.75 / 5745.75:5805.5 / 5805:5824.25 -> 1.37 Angstrom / 47.8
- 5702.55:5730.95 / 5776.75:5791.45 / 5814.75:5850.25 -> 0.55 Angstrom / 46.8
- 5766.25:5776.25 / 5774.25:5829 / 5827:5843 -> 0.67 Angstrom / 47.9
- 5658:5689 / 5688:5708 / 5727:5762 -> 0.34 Angstrom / 45.7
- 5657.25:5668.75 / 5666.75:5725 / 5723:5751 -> 0.08 Angstrom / 45.3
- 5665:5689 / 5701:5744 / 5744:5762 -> 0.58 Angstrom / 46.3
